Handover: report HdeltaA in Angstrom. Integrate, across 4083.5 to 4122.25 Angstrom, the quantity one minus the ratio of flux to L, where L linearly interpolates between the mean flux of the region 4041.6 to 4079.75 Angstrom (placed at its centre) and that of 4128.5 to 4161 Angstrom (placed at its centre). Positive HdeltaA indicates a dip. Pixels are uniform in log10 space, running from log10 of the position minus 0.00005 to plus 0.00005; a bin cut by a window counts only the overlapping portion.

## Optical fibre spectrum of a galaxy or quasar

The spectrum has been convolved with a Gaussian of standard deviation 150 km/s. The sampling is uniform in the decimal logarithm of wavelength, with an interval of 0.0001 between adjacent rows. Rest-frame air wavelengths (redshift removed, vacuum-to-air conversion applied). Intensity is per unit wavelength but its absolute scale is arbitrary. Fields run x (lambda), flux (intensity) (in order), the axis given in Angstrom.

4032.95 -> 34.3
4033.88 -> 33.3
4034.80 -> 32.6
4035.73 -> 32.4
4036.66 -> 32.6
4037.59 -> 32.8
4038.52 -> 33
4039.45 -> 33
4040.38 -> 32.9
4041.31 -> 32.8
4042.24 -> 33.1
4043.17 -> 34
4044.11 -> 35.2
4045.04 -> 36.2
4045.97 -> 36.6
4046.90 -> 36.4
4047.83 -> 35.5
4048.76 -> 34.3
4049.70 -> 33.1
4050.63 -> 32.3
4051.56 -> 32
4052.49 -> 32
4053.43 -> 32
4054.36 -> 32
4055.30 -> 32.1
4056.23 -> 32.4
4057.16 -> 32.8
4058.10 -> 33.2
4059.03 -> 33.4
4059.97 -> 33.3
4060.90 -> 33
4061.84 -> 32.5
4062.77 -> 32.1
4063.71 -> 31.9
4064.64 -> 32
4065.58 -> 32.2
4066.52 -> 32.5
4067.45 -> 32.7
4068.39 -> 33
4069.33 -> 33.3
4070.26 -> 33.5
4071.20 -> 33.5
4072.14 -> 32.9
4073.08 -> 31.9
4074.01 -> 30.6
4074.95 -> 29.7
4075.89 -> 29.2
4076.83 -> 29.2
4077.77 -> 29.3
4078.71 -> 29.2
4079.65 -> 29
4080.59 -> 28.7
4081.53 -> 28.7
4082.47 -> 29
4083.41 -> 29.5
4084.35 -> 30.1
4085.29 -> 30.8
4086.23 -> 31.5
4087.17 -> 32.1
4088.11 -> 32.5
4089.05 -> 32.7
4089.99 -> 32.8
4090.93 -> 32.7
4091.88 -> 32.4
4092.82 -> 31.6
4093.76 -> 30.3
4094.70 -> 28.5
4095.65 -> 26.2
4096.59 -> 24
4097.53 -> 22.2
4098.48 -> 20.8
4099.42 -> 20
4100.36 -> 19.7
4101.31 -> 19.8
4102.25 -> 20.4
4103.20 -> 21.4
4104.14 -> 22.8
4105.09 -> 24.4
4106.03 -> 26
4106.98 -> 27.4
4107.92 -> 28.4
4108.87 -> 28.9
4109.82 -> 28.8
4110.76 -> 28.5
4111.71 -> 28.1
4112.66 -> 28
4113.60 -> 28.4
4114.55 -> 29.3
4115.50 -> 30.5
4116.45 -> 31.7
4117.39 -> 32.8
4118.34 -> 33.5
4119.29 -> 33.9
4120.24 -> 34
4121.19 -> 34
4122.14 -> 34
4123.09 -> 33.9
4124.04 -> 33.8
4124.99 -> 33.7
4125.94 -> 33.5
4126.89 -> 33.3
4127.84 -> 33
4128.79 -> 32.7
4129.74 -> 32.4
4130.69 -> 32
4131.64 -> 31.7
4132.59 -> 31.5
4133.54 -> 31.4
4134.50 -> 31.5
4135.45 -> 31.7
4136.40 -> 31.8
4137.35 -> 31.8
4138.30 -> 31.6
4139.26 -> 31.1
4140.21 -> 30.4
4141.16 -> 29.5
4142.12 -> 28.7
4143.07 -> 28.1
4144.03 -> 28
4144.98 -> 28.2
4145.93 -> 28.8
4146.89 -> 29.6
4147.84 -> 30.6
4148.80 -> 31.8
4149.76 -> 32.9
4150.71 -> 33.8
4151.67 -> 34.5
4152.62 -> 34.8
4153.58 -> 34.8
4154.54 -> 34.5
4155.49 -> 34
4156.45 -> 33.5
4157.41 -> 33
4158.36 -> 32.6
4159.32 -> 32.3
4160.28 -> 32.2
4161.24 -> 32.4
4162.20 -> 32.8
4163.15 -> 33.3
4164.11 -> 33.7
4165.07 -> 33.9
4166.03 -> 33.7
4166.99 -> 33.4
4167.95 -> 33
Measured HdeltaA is 4.5 Angstrom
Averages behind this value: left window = 32.6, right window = 31.7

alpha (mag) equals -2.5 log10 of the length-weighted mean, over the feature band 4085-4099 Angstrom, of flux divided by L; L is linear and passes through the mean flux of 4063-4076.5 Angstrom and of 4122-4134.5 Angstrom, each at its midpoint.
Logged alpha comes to 0.10 mag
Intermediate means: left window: 32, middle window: 29.4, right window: 32.7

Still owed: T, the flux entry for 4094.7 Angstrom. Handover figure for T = 28.5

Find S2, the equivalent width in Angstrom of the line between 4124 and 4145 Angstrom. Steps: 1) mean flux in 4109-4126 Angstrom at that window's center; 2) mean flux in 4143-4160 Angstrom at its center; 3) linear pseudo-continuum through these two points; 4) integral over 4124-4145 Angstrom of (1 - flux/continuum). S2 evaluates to 0.29 Angstrom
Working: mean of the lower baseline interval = 31.6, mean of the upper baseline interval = 32.1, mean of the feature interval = 31.4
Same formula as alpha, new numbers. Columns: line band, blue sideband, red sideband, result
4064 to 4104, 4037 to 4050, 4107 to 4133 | 0.13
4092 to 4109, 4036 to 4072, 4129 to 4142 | 0.29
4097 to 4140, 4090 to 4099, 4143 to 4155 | 0.01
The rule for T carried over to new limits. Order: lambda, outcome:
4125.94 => 33.5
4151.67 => 34.5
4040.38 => 32.9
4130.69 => 32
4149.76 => 32.9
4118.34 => 33.5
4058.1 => 33.2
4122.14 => 34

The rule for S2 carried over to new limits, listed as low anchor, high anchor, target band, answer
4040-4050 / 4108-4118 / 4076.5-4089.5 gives 0.64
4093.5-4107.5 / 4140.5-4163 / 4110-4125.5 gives -3.16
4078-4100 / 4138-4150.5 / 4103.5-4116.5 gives 0.70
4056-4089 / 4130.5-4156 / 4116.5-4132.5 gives -0.88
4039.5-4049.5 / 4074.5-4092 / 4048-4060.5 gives 0.29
